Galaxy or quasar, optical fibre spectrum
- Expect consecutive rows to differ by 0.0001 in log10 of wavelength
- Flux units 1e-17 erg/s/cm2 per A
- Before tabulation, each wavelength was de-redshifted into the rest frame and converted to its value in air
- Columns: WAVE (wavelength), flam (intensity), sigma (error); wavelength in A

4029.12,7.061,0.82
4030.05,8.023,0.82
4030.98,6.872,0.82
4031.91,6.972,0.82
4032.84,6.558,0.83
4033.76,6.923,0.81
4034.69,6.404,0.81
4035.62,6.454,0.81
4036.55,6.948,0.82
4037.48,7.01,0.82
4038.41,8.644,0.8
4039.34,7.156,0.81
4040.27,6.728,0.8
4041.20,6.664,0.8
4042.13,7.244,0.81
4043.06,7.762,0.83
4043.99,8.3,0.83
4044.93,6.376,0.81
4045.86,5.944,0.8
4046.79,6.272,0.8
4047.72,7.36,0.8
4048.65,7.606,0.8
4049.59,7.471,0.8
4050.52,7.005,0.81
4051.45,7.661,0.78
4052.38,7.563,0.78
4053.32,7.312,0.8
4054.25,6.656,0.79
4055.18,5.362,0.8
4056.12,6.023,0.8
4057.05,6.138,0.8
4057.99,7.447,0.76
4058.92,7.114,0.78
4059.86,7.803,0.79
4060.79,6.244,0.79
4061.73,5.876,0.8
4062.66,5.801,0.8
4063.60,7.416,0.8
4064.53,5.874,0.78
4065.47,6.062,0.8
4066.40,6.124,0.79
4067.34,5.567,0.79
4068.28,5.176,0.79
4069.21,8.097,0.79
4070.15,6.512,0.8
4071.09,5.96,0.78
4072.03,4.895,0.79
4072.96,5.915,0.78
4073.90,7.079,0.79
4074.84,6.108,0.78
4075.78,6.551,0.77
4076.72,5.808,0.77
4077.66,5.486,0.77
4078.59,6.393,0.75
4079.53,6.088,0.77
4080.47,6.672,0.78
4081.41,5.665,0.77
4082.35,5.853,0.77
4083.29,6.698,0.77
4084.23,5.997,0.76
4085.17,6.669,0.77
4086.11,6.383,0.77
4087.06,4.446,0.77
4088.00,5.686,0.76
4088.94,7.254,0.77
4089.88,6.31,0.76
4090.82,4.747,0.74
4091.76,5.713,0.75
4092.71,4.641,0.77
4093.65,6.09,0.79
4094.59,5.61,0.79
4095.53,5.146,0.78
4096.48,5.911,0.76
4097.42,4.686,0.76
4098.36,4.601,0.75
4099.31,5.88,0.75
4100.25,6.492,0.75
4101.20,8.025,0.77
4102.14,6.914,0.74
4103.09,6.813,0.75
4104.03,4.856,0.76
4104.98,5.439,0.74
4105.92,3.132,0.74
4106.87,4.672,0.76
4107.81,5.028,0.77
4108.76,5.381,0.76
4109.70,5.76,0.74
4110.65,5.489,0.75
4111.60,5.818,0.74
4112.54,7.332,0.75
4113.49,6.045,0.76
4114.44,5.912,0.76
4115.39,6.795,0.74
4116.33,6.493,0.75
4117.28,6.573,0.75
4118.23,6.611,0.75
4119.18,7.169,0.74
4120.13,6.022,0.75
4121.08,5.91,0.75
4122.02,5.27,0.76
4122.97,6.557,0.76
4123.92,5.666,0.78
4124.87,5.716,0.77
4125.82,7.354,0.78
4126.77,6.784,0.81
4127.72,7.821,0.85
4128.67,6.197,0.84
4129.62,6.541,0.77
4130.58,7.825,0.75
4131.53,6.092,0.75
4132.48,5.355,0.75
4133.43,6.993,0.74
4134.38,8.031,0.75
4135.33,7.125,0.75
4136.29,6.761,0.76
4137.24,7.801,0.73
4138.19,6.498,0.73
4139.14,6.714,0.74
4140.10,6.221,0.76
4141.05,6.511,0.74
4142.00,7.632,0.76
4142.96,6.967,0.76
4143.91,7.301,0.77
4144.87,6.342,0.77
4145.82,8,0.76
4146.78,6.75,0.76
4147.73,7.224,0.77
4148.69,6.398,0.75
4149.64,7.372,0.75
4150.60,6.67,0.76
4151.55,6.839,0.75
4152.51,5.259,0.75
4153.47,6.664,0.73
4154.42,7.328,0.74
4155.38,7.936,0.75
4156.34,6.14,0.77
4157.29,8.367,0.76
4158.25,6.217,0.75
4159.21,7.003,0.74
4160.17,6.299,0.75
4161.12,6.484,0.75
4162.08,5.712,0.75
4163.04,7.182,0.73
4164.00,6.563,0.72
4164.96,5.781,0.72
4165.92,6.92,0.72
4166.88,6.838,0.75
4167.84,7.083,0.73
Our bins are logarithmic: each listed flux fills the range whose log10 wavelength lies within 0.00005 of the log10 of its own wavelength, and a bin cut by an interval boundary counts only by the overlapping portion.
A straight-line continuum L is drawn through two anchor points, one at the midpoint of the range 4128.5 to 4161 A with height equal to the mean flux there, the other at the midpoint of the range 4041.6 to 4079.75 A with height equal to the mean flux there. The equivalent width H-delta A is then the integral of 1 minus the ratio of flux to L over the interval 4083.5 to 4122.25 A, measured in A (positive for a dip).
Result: 5.0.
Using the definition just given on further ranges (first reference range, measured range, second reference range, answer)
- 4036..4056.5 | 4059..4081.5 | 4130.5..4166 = 2.4 A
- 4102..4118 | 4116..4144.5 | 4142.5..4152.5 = -1.3 A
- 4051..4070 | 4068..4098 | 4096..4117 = 1.2 A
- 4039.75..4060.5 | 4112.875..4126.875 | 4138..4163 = 1.1 A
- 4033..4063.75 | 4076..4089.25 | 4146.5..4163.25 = 1.5 A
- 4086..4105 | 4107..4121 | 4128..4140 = 0.4 A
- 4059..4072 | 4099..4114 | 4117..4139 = 1.6 A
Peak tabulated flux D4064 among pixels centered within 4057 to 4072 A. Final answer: 8.097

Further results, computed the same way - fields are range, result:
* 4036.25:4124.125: 8.644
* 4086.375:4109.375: 8.025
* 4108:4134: 7.825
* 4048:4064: 7.803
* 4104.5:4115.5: 7.332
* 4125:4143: 8.031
